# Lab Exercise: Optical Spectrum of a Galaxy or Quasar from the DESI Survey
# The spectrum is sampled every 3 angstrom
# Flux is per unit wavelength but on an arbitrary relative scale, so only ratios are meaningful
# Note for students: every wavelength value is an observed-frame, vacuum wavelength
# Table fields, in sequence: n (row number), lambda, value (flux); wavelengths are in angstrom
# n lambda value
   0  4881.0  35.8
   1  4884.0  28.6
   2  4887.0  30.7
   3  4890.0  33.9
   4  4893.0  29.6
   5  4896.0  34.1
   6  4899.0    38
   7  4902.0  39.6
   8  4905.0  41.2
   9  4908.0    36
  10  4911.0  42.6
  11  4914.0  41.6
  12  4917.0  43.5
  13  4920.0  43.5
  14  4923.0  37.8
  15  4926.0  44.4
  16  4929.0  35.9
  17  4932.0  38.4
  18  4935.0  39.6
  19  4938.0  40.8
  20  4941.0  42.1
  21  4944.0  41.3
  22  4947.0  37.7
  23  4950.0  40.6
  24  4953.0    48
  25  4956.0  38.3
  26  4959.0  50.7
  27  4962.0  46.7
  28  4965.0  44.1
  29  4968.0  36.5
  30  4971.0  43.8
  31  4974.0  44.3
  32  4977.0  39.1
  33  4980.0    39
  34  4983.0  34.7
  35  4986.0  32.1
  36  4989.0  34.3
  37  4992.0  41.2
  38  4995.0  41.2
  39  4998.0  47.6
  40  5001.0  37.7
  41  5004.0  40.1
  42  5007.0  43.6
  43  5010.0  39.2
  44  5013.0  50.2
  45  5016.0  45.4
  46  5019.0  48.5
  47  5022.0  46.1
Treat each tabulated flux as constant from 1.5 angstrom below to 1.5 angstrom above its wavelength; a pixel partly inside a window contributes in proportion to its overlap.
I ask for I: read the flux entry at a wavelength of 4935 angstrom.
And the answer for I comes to 39.6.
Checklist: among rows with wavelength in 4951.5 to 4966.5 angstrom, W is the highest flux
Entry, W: 50.7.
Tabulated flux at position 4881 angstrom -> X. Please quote 35.8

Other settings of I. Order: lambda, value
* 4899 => 38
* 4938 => 40.8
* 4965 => 44.1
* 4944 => 41.3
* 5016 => 45.4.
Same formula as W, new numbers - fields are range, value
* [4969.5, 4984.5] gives 44.3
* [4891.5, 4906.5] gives 41.2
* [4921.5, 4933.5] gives 44.4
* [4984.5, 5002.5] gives 47.6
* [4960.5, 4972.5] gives 46.7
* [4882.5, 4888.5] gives 30.7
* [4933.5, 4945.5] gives 42.1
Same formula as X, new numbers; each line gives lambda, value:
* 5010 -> 39.2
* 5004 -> 40.1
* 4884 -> 28.6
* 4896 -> 34.1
